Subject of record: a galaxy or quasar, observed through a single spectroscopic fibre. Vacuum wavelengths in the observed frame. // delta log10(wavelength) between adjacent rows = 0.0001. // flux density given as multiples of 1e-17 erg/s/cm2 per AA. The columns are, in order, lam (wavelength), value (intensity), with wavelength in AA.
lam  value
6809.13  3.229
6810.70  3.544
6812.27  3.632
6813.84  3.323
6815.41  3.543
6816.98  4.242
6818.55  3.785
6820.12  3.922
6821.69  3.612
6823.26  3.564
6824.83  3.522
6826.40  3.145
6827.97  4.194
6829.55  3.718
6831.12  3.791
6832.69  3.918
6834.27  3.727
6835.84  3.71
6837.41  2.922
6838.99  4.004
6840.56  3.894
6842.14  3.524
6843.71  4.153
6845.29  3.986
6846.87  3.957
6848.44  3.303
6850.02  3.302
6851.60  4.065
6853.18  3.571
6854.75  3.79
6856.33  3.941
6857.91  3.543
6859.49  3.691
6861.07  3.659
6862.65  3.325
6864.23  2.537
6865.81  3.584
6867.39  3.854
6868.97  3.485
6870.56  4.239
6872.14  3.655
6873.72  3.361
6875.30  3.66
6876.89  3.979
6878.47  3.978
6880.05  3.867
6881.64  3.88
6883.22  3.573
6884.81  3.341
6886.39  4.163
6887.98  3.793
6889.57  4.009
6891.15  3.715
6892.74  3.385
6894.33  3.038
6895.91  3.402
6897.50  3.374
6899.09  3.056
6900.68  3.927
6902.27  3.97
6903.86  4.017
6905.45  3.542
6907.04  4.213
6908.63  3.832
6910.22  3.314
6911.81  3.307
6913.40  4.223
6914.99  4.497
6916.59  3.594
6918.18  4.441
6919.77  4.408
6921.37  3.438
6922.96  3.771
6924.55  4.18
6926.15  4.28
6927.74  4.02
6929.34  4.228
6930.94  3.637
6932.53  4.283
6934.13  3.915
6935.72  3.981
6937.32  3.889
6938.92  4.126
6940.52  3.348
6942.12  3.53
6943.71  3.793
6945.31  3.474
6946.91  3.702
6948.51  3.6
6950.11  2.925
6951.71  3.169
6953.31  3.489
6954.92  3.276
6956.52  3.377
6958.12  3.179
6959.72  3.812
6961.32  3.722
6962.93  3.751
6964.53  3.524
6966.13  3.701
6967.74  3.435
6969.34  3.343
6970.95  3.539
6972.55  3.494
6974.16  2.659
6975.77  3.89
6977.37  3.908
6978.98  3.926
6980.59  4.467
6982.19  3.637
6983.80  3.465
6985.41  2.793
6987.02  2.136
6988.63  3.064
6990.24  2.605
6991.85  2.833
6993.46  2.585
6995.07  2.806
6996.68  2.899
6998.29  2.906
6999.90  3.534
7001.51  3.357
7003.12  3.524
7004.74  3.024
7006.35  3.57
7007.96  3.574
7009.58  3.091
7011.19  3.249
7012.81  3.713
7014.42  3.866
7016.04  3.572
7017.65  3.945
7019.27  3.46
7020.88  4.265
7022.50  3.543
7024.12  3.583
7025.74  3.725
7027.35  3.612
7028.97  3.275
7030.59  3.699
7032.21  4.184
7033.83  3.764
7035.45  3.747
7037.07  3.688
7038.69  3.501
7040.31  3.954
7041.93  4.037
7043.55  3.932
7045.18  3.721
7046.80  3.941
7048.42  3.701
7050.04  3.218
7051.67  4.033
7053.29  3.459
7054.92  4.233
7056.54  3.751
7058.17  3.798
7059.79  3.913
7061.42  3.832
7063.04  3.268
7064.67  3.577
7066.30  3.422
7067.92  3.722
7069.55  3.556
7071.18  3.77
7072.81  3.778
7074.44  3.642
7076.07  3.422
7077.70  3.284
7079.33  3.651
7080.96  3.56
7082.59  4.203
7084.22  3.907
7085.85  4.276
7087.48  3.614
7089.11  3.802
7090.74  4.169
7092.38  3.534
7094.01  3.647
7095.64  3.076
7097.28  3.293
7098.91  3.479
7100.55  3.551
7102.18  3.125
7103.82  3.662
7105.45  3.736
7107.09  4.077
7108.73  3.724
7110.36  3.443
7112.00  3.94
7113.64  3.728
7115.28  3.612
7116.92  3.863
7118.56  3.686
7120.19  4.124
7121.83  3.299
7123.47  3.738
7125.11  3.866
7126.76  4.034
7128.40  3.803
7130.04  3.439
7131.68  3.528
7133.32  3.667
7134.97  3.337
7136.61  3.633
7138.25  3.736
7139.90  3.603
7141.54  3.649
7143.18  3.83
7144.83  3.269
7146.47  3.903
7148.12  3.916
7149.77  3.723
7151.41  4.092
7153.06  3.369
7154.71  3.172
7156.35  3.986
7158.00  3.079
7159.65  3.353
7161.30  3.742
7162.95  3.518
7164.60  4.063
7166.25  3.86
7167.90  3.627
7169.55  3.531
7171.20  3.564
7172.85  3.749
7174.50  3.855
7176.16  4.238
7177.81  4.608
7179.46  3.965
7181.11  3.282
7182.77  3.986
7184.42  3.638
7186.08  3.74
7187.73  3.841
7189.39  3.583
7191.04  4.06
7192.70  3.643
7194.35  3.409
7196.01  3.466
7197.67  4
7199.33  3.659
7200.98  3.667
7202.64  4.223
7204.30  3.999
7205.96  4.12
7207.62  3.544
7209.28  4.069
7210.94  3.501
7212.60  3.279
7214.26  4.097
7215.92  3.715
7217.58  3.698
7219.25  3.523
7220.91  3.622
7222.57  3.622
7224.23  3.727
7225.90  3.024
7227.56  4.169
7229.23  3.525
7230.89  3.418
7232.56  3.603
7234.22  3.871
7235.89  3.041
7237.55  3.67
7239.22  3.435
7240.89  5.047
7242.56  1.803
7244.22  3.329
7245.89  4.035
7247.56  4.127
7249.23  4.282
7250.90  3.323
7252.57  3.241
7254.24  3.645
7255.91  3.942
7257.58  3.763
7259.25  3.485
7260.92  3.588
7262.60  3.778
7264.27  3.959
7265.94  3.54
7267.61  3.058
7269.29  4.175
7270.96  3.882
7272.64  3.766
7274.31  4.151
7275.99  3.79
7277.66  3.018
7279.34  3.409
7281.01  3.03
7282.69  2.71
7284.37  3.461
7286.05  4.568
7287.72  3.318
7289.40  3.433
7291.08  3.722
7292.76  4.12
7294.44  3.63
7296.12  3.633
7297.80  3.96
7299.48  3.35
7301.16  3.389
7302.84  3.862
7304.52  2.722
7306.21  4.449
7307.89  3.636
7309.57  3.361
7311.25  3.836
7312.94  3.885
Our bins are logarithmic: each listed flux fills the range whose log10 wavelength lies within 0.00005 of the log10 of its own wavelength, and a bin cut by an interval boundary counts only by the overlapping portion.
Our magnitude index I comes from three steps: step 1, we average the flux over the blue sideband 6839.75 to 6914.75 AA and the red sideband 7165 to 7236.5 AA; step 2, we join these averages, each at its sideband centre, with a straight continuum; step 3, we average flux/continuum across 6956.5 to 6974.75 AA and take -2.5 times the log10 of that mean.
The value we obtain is 0.07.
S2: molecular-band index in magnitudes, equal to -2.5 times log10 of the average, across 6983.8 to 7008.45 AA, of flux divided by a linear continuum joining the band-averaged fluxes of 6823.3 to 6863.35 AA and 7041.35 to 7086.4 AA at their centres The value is 0.23 mag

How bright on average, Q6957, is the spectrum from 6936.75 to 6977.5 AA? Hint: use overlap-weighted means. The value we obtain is 3.52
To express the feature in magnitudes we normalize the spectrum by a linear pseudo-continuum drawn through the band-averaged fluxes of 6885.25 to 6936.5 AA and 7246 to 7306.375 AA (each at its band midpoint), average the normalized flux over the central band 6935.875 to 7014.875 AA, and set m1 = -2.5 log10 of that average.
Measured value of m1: 0.124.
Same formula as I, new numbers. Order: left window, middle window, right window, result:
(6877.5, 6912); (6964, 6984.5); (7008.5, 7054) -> 0.02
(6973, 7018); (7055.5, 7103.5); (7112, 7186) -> -0.04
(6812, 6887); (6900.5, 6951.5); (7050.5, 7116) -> -0.05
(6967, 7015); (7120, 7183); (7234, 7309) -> -0.07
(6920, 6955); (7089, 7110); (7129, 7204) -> 0.04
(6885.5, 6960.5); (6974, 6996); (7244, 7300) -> 0.16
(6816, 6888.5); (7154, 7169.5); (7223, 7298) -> 0.01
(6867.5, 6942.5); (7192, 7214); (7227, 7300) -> -0.03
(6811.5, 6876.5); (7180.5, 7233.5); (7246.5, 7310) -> -0.02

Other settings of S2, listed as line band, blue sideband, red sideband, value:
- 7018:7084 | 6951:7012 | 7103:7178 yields -0.07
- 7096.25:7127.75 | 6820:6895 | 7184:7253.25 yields 0.00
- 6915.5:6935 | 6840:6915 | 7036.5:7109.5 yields -0.09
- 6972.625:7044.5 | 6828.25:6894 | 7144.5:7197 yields 0.07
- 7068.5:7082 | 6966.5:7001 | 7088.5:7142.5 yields -0.02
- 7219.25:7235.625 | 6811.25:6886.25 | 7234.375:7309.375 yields 0.01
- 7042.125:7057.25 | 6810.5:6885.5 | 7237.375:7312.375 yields -0.04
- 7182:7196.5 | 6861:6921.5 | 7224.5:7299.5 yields -0.02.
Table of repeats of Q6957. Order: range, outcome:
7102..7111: 3.67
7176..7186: 3.92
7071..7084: 3.67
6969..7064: 3.52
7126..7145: 3.64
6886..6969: 3.72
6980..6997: 3.01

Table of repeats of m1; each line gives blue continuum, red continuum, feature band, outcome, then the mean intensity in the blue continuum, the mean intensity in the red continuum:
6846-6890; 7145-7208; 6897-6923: -0.04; 3.68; 3.75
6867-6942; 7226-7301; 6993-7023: 0.11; 3.81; 3.62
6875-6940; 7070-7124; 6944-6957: 0.12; 3.83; 3.68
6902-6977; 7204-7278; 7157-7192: -0.02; 3.72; 3.67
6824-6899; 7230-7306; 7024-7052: -0.03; 3.66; 3.61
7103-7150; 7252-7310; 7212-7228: 0.00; 3.71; 3.62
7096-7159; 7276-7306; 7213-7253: -0.02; 3.65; 3.52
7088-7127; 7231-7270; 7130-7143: 0.02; 3.67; 3.63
